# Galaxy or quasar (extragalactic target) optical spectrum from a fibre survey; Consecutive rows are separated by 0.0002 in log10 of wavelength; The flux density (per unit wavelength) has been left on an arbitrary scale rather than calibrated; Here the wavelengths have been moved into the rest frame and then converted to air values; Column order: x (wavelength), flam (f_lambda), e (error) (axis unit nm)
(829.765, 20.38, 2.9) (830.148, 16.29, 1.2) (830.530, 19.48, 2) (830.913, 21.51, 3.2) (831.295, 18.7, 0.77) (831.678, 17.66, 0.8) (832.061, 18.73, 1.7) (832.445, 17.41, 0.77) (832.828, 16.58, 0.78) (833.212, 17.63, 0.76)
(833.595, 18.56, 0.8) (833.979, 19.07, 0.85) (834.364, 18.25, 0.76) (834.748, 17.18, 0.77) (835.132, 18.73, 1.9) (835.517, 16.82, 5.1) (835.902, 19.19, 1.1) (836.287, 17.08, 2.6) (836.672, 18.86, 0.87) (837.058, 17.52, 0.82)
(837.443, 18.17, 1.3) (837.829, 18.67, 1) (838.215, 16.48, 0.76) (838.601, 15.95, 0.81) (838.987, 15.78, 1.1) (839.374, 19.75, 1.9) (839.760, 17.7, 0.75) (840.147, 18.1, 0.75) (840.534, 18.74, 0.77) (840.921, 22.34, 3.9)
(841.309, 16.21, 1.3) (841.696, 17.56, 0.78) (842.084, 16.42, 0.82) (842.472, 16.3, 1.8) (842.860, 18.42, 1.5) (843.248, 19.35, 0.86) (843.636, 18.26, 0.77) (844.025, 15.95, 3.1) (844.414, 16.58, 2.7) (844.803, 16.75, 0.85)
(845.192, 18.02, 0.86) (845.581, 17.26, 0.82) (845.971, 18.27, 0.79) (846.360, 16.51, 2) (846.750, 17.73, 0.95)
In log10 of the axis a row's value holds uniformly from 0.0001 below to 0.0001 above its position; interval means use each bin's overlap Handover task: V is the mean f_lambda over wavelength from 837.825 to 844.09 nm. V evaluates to 17.8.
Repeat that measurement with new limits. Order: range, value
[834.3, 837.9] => 18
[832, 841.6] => 18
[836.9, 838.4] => 17.7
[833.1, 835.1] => 18.2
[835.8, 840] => 17.7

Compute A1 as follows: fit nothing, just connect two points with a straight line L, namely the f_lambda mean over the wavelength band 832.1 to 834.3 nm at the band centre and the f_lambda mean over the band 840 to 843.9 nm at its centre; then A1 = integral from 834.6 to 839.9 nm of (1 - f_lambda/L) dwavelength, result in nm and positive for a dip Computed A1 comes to 0.092 nm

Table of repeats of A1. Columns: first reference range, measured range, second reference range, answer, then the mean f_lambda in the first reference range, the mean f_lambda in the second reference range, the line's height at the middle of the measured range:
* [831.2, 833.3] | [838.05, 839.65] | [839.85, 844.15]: 0.08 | 17.7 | 18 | 17.9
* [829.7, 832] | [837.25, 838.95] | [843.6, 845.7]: 0.07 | 18.9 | 17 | 17.9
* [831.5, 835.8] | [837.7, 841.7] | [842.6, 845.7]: -0.05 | 17.9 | 17.6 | 17.7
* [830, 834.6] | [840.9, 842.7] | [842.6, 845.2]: 0.04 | 18.3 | 17.6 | 17.7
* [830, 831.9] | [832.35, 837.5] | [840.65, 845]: 0.13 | 18.8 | 17.7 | 18.4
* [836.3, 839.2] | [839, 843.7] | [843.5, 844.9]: -0.31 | 17.3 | 16.8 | 17.1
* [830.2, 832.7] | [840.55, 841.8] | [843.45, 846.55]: -0.08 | 18.7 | 17.2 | 17.6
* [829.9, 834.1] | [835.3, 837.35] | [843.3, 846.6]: 0.01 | 18.3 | 17.3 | 18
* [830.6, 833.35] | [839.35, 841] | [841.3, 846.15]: -0.13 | 18.4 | 17.4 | 17.7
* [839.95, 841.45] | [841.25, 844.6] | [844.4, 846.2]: 0.17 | 18.9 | 17.4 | 18.2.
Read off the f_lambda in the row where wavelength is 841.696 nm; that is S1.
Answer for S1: 17.56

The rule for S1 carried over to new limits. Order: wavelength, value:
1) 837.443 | 18.17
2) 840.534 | 18.74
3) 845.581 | 17.26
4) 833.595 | 18.56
